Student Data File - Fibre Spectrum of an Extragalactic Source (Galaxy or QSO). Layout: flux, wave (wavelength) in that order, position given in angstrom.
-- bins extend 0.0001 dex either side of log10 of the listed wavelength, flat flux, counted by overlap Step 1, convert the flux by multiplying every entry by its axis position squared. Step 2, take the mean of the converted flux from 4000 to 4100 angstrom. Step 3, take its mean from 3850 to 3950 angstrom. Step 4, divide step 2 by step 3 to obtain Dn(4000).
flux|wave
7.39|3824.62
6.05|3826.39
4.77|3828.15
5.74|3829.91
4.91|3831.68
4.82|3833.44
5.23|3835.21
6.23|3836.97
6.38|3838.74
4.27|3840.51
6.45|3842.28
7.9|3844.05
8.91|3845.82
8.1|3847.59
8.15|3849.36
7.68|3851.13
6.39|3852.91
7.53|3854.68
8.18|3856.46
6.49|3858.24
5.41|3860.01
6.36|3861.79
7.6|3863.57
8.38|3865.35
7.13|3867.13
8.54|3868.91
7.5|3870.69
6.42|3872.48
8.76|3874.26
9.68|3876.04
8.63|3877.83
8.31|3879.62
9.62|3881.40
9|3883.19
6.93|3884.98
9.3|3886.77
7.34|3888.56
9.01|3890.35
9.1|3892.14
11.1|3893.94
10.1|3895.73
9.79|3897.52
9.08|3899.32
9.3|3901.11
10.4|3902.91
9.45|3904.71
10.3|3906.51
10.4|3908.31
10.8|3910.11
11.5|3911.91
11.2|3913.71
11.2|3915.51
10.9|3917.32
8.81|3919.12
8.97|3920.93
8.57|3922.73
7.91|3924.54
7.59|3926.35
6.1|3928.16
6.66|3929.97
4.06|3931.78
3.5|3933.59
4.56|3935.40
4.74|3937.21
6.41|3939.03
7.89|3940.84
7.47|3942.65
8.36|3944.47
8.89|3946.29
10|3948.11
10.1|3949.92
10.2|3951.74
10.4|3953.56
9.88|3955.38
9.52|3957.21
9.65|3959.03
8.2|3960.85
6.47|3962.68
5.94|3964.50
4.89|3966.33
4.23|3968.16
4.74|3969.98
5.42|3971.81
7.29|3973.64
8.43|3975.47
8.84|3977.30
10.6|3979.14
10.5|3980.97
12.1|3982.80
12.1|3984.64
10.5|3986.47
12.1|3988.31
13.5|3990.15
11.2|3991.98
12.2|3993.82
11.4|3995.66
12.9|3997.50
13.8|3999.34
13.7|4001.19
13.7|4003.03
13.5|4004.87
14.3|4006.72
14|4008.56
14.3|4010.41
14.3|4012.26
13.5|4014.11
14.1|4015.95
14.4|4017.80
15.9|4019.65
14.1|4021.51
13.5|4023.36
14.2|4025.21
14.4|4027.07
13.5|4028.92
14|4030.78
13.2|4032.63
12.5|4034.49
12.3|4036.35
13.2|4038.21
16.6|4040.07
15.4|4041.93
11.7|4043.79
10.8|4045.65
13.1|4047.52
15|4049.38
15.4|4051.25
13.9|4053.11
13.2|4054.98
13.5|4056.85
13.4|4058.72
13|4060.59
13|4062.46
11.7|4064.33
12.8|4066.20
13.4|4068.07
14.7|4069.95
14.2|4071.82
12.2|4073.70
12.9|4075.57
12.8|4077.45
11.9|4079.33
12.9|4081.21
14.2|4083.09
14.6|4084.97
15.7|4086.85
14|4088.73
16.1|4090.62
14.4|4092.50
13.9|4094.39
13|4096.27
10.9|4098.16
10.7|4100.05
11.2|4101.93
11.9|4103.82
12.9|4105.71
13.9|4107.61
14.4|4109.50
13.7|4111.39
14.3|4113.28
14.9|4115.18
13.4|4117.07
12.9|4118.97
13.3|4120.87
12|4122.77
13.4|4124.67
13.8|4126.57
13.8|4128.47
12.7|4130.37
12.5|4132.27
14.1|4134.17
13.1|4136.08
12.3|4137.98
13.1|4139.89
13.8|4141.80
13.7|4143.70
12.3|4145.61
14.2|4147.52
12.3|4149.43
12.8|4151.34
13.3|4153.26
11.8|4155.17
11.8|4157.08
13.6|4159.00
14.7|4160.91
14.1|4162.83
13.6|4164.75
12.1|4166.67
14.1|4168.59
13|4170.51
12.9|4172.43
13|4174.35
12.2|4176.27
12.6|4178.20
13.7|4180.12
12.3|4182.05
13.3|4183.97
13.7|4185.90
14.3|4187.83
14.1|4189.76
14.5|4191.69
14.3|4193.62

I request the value 1.8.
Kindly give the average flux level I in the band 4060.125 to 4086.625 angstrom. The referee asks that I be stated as 13.2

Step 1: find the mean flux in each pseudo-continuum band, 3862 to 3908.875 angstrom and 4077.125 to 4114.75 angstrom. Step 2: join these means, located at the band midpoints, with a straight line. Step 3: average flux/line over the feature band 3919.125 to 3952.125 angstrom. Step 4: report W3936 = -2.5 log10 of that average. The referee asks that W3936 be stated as 0.33 mag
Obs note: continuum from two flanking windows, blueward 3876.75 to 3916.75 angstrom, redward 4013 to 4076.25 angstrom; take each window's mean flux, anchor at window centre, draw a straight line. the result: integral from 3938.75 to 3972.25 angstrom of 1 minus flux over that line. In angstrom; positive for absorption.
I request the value 9.9 angstrom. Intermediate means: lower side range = 9.64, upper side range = 13.6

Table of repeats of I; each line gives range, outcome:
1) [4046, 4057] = 13.9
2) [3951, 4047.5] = 11.6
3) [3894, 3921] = 10.2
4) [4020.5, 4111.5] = 13.4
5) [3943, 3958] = 9.58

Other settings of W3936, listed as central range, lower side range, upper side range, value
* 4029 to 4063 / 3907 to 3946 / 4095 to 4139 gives -0.21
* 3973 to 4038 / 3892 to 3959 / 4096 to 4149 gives -0.20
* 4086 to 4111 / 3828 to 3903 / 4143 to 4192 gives -0.12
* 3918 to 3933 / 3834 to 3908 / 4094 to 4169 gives 0.24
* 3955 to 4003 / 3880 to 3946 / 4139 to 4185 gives 0.01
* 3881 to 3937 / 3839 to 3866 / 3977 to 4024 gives 0.06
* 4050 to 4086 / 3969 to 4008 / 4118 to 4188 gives -0.11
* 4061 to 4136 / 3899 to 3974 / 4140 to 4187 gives -0.14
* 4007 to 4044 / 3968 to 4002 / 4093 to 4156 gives -0.24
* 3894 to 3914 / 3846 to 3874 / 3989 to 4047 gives -0.12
